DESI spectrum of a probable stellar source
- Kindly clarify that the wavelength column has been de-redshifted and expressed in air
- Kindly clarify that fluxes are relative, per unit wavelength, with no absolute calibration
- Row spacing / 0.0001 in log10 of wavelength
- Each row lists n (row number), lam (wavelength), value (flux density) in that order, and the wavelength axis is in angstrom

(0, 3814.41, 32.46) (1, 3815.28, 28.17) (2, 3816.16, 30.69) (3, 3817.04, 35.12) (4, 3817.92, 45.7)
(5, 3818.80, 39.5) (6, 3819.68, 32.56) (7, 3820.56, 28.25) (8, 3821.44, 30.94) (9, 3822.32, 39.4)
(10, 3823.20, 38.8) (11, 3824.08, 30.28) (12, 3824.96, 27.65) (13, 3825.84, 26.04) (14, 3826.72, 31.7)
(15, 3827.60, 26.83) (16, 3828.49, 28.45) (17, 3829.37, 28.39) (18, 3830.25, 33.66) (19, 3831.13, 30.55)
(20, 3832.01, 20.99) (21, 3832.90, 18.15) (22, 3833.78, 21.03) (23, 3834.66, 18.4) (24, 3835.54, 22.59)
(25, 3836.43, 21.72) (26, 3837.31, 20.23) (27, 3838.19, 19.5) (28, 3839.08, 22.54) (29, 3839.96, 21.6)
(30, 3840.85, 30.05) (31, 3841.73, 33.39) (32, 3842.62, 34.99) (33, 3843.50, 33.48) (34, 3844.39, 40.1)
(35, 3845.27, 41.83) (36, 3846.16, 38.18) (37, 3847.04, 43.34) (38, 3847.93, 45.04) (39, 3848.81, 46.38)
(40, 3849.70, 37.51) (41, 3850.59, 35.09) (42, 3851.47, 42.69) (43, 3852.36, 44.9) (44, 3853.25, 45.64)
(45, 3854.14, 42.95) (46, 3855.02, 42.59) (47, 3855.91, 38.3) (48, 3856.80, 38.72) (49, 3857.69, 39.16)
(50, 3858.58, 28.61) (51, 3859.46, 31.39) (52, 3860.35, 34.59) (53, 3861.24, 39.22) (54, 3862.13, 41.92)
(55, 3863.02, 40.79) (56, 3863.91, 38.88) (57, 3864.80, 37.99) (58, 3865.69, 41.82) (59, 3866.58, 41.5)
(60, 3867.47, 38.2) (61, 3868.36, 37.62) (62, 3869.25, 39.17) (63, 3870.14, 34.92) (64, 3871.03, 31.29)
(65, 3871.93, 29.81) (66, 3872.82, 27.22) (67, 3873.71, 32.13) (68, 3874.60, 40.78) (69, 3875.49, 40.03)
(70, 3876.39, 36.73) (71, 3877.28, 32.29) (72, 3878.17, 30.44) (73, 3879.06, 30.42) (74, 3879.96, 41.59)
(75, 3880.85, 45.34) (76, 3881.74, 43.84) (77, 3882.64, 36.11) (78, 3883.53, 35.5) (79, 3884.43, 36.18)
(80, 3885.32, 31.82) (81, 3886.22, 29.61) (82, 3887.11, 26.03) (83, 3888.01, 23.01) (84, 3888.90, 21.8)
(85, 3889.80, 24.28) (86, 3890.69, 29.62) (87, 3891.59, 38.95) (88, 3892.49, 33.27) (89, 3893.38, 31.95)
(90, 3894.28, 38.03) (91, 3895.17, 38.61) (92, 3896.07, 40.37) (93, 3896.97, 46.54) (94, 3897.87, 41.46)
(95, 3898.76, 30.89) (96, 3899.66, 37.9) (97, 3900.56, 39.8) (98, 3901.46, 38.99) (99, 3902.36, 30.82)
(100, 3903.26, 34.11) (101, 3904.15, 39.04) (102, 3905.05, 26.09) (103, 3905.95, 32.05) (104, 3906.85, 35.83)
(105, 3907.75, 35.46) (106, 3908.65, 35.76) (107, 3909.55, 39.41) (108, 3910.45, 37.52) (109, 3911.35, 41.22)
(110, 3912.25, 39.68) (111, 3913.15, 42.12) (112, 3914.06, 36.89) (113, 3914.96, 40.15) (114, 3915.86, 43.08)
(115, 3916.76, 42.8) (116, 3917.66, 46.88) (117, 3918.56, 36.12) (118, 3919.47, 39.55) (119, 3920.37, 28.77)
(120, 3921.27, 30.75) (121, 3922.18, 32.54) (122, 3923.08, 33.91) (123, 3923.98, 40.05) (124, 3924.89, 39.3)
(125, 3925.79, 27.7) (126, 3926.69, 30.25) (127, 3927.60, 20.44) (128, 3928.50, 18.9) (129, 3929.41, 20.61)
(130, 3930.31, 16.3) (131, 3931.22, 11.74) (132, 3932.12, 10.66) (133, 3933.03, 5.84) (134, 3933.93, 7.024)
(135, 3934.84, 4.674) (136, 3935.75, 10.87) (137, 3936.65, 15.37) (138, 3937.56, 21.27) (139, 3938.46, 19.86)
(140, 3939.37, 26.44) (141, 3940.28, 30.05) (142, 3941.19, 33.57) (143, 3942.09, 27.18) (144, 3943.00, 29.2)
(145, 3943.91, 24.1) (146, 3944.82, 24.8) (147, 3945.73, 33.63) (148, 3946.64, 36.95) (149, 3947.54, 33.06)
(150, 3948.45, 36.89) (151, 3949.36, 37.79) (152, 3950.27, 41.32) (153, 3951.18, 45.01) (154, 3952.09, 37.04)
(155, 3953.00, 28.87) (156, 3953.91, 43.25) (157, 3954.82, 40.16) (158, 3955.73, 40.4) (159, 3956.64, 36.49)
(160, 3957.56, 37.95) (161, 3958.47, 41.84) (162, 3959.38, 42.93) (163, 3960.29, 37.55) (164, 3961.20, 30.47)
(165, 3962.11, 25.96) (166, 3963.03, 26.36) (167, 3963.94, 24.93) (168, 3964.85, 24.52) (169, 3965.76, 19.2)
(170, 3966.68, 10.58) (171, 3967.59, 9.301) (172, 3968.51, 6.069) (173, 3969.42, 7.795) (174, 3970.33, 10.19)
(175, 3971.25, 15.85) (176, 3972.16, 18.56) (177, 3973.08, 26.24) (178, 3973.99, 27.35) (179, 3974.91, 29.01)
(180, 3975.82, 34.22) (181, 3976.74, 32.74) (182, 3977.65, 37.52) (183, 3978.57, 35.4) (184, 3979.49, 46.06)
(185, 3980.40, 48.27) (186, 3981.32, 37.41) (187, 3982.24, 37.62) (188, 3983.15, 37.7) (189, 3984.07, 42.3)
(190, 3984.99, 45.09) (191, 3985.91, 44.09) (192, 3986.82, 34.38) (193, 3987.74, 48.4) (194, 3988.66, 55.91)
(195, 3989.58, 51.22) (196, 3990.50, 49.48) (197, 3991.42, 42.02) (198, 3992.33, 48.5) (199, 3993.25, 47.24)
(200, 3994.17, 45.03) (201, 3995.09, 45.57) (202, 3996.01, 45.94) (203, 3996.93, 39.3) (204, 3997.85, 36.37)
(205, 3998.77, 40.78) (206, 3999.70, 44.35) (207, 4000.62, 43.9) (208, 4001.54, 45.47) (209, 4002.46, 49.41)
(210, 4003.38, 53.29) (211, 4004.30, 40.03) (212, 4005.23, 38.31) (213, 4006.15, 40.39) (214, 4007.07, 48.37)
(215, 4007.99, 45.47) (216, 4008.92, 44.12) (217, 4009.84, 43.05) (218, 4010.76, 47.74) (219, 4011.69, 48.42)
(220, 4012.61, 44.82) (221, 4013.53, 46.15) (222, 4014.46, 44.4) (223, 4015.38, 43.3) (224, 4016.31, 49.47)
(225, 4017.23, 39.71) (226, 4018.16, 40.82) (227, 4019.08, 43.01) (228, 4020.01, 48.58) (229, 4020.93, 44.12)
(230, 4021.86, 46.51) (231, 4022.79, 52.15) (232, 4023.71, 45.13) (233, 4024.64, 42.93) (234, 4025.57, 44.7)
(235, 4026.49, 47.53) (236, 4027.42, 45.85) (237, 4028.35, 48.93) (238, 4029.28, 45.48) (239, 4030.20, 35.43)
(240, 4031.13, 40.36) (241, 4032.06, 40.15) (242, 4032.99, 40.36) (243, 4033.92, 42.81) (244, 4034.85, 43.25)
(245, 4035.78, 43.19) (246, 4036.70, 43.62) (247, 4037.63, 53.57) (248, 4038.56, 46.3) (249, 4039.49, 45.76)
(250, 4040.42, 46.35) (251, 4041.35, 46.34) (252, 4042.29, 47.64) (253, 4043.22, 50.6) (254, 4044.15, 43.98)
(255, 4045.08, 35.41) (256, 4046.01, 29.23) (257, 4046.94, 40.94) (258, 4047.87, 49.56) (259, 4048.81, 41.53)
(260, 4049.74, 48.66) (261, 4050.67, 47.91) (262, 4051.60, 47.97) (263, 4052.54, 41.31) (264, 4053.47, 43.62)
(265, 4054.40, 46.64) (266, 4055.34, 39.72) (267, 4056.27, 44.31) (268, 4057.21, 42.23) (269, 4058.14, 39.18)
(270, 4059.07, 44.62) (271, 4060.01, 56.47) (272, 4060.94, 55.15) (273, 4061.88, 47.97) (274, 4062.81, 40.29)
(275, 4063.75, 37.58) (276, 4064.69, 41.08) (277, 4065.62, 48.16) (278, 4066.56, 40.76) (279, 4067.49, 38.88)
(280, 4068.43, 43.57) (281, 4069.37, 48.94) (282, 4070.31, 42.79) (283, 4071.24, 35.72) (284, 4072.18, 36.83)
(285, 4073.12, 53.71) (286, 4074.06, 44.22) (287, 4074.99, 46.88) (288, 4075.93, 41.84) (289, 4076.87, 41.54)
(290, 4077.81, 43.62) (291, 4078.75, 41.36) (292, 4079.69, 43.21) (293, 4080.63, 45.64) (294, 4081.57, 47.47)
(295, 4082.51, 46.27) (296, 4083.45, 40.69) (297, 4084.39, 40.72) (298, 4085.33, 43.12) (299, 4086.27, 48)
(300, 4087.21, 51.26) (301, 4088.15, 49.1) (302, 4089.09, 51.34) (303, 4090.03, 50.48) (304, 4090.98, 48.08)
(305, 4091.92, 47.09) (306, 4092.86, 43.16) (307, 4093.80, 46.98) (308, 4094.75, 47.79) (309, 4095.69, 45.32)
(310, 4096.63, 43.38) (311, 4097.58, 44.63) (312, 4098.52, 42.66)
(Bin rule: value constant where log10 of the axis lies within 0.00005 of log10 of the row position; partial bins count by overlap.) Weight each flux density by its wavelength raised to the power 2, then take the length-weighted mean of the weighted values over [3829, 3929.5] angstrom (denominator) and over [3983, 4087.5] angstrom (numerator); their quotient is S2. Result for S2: 1.4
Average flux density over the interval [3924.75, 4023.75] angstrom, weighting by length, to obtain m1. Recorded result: 34.6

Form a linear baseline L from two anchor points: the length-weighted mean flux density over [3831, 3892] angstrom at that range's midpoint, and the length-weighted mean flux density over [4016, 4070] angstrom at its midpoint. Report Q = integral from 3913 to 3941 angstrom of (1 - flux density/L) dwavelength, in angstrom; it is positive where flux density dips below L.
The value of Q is 8.2 angstrom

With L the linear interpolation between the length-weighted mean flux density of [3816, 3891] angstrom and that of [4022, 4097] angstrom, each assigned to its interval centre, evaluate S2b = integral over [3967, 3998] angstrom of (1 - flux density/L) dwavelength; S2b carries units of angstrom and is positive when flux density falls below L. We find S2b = 3.8 angstrom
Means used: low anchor 33.8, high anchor 44.7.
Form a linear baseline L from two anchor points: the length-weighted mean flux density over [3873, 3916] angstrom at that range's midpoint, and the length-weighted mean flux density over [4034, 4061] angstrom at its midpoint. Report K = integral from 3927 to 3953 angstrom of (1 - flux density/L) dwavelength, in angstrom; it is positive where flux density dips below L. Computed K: 9.5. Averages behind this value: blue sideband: 35.6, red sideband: 44.8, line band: 24.4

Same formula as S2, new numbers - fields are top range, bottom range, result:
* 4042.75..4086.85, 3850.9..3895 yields 1.35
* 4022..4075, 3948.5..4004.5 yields 1.27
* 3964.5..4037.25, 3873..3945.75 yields 1.33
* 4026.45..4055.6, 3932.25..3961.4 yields 1.54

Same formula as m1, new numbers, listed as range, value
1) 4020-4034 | 44.3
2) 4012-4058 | 44.3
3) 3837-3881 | 36.5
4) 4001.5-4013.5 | 45.3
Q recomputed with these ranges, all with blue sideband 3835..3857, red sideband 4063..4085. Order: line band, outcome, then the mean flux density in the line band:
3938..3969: 6.56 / 30.7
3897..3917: -0.07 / 37.5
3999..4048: -3.76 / 44.5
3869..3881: 0.46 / 34.8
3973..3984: 0.95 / 36.4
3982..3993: -1.32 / 45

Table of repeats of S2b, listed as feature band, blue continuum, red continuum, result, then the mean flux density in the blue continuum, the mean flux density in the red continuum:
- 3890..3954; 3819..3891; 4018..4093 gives 9.4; 33.6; 44.6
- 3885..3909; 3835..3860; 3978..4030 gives 2.7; 35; 44.6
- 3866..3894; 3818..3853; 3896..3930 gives -0.1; 31.7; 35.5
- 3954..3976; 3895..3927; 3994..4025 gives 8.0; 37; 44.6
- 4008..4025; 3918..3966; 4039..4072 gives -2.9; 28.8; 44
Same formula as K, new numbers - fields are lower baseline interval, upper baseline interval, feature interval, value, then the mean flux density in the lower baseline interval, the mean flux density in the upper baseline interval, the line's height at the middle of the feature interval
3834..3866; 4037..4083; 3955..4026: 5.0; 35.3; 44.3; 41.4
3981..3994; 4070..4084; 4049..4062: -0.7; 44.5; 43.5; 43.7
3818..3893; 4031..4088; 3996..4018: -1.4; 33.7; 44.2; 41.5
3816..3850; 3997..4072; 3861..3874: -1.4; 31.1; 44.2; 33.4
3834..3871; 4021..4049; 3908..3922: 0.0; 35.7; 44.2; 38.6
